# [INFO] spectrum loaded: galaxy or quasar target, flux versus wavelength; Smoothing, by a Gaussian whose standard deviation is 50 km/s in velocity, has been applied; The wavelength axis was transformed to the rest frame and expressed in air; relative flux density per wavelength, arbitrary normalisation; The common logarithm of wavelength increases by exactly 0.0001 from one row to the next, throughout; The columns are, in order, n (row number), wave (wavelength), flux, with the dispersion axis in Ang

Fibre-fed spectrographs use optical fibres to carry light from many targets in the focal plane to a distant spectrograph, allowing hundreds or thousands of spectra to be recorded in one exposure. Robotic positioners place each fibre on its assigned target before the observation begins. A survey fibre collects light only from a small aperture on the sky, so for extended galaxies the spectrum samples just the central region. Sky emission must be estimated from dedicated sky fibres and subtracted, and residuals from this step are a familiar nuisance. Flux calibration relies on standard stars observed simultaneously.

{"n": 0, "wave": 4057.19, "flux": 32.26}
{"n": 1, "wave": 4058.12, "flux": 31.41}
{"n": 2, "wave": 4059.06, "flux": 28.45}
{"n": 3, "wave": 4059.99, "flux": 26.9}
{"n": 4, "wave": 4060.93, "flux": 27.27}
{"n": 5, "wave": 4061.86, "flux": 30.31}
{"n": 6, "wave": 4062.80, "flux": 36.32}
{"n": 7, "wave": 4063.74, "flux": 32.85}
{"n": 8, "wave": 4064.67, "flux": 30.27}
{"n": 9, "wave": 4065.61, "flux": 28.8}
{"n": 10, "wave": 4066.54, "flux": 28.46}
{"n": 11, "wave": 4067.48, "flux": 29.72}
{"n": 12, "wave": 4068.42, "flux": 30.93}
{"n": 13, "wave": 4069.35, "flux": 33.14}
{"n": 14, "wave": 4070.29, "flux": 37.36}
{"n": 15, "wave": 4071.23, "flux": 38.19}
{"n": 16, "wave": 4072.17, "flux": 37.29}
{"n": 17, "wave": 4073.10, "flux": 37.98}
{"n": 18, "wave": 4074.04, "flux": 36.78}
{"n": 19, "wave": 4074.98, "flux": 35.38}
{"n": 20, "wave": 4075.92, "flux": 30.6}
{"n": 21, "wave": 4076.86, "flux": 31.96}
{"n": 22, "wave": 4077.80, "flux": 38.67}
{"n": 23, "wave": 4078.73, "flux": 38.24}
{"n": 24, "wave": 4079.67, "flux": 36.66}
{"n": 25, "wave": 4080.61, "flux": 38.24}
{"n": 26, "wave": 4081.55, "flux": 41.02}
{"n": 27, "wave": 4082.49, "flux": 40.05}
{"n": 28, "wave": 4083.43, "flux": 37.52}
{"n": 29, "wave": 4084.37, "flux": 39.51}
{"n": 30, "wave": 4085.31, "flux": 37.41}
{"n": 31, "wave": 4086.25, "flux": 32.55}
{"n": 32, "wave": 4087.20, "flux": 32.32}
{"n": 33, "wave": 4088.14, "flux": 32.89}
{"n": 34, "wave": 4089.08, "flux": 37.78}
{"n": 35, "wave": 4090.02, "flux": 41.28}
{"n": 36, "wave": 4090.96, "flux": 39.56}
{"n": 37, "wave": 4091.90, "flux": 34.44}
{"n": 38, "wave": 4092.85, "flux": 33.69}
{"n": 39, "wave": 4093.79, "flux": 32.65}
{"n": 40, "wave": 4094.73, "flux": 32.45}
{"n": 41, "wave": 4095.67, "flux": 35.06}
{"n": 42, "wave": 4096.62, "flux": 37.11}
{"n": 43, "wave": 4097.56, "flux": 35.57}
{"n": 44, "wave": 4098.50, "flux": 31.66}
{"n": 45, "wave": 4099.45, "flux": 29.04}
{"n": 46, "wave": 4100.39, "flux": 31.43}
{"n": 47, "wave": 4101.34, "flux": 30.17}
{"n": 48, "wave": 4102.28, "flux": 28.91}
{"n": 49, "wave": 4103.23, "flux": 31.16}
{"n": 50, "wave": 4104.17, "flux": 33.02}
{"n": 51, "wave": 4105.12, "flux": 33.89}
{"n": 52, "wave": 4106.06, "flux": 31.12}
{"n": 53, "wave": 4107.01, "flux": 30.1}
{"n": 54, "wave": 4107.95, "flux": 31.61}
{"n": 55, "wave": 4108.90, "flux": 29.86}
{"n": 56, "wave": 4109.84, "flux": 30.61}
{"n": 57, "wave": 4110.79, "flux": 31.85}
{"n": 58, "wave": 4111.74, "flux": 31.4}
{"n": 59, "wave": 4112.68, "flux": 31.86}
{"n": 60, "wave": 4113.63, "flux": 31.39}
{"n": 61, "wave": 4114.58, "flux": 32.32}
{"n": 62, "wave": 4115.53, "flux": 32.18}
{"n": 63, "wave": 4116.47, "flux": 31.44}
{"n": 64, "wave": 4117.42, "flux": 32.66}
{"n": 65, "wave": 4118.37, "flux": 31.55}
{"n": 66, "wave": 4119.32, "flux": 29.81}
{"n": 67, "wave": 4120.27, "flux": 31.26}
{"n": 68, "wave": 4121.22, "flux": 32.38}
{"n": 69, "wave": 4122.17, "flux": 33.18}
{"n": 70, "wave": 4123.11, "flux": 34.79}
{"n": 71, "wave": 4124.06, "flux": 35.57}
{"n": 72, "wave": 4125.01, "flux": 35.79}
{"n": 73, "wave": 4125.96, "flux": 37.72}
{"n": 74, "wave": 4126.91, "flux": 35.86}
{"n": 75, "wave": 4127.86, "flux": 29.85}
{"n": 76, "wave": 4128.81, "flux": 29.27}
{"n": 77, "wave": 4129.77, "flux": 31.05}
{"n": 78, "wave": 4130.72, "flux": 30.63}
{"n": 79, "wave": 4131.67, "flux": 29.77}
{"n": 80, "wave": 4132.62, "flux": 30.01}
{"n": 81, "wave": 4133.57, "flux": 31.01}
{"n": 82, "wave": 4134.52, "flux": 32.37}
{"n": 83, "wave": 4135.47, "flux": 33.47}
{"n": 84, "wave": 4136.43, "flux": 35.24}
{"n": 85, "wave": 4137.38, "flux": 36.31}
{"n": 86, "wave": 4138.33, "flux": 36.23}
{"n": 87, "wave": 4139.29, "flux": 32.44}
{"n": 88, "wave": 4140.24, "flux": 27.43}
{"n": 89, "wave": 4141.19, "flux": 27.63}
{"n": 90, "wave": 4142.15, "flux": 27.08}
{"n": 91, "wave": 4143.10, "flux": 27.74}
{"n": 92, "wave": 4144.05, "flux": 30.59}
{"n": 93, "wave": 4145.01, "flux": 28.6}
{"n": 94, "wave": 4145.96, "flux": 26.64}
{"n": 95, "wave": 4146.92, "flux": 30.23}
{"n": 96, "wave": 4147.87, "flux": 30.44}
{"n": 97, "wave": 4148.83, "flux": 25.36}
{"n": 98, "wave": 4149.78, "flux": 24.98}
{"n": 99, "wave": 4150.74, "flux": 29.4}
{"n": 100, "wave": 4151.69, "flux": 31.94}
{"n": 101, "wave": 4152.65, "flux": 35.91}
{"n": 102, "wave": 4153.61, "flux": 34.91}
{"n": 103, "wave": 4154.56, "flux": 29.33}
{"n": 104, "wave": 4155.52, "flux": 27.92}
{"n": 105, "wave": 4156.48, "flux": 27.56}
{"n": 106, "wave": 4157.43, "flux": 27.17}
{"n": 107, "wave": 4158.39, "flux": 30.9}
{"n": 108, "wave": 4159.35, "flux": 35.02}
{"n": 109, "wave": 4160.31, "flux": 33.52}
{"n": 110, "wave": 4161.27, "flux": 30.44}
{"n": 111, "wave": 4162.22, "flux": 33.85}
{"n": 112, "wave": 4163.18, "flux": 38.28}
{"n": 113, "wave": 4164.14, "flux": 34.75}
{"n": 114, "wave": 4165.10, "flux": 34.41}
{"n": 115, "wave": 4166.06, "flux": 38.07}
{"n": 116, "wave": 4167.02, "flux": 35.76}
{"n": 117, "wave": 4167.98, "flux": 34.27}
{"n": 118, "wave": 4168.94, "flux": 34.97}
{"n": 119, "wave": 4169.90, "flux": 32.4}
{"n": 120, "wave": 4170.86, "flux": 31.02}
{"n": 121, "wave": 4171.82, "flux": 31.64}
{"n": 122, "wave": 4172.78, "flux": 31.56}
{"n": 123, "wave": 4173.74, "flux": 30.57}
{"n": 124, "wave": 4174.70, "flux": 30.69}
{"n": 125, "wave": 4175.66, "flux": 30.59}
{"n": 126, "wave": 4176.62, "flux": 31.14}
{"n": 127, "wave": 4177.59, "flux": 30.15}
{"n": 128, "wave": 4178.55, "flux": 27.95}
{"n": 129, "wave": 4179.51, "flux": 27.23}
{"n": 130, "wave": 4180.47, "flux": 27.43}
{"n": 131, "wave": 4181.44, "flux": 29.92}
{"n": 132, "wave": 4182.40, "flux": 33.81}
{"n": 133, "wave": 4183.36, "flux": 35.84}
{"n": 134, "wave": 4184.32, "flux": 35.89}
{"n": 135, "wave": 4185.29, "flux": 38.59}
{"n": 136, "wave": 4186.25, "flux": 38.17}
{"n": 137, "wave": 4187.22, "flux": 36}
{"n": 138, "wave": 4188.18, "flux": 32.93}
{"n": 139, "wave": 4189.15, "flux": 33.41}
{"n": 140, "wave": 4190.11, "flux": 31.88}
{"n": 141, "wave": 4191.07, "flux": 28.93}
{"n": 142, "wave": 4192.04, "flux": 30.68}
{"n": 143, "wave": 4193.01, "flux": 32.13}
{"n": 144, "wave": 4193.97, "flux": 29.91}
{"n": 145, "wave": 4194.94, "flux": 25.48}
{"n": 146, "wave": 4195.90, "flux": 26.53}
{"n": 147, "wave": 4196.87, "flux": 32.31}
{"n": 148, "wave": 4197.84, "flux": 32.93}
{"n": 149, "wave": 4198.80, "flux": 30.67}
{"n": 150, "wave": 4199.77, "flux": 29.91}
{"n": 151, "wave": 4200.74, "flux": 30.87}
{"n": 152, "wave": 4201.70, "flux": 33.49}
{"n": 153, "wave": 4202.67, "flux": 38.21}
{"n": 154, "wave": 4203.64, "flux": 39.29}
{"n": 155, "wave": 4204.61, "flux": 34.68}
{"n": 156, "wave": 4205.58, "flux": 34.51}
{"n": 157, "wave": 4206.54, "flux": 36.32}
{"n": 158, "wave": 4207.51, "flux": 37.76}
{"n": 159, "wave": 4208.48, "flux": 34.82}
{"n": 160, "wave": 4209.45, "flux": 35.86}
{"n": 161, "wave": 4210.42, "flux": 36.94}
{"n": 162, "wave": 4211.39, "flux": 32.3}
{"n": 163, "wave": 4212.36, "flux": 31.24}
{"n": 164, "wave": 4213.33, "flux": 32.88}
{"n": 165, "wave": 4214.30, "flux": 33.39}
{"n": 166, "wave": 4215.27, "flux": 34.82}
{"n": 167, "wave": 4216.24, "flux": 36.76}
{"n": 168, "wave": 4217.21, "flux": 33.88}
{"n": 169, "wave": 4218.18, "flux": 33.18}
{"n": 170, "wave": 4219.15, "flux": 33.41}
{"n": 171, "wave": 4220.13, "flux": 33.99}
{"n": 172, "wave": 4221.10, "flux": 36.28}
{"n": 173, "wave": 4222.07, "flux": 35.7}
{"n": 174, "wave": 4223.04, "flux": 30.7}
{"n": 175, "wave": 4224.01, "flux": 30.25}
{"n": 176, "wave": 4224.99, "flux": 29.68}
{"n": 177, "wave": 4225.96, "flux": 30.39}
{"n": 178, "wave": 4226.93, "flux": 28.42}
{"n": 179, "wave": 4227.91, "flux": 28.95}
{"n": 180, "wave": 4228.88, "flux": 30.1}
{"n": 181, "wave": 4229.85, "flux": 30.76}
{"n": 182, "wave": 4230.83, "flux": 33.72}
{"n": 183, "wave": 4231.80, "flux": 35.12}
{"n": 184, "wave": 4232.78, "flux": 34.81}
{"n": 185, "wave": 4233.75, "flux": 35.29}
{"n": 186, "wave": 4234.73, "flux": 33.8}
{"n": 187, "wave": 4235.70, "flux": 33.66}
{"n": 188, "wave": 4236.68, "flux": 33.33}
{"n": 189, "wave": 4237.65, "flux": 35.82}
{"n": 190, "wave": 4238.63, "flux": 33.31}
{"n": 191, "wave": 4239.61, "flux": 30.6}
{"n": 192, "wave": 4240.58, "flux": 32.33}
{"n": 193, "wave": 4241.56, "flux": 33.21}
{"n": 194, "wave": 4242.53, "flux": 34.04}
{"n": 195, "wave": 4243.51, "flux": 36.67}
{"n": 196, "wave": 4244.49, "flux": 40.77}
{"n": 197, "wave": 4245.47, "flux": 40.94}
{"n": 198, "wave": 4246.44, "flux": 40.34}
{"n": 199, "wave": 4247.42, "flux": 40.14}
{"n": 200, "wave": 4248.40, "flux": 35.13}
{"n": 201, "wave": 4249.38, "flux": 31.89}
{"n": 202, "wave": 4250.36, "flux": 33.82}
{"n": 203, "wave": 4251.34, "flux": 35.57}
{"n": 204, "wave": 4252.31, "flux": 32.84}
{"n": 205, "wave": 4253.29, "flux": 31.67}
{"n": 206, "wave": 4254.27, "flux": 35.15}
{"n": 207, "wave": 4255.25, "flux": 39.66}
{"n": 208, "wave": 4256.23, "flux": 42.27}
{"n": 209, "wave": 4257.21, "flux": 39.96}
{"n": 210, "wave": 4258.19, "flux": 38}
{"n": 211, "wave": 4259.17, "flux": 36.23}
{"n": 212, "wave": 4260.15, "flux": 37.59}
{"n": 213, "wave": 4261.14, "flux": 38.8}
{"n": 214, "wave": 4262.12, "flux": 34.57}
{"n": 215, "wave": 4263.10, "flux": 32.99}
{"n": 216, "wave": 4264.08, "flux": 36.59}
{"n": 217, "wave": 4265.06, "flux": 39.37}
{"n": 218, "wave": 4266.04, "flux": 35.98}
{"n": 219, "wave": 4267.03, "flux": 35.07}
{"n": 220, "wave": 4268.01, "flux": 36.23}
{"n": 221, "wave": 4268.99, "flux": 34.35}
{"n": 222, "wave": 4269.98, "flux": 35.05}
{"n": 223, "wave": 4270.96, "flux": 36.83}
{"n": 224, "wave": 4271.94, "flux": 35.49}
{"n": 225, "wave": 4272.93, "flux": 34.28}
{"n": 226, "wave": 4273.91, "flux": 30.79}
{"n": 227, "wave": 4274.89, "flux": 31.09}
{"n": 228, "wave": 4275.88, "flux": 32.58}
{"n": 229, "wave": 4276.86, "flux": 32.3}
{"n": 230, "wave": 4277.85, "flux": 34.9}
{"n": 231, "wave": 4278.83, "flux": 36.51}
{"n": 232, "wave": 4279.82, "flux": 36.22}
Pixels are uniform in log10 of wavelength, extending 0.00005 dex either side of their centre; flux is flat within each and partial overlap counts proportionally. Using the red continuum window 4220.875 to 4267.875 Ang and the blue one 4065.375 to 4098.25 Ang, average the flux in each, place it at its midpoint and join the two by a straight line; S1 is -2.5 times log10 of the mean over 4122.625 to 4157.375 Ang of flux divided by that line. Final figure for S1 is 0.14 mag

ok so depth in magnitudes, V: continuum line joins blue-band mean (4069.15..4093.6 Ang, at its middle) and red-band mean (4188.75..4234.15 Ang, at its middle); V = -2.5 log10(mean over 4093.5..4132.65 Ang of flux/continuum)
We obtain 0.11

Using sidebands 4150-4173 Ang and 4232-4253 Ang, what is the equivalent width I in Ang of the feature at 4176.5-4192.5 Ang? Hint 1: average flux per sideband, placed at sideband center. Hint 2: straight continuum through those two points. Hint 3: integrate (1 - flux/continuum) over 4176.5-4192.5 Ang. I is 0.5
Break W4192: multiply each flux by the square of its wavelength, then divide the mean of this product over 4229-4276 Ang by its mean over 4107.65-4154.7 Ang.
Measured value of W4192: 1.19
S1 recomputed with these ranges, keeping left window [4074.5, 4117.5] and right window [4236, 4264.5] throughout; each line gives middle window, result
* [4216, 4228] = 0.101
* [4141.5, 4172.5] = 0.110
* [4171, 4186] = 0.111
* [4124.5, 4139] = 0.047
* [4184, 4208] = 0.064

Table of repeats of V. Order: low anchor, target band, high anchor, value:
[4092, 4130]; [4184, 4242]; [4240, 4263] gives 0.07 mag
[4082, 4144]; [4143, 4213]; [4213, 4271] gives 0.05 mag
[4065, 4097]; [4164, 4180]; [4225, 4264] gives 0.10 mag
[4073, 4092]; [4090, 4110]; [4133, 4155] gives 0.07 mag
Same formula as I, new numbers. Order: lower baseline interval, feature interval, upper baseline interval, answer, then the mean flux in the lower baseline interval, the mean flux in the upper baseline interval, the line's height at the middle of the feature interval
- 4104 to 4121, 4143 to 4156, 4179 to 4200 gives 0.85 Ang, 31.5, 31.9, 31.7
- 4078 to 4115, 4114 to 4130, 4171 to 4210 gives 0.42 Ang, 34.1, 32.5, 33.6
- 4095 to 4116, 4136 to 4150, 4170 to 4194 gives 0.90 Ang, 31.9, 32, 31.9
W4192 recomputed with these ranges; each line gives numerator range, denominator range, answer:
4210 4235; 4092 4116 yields 1.09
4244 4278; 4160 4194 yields 1.14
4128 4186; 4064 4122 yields 0.97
